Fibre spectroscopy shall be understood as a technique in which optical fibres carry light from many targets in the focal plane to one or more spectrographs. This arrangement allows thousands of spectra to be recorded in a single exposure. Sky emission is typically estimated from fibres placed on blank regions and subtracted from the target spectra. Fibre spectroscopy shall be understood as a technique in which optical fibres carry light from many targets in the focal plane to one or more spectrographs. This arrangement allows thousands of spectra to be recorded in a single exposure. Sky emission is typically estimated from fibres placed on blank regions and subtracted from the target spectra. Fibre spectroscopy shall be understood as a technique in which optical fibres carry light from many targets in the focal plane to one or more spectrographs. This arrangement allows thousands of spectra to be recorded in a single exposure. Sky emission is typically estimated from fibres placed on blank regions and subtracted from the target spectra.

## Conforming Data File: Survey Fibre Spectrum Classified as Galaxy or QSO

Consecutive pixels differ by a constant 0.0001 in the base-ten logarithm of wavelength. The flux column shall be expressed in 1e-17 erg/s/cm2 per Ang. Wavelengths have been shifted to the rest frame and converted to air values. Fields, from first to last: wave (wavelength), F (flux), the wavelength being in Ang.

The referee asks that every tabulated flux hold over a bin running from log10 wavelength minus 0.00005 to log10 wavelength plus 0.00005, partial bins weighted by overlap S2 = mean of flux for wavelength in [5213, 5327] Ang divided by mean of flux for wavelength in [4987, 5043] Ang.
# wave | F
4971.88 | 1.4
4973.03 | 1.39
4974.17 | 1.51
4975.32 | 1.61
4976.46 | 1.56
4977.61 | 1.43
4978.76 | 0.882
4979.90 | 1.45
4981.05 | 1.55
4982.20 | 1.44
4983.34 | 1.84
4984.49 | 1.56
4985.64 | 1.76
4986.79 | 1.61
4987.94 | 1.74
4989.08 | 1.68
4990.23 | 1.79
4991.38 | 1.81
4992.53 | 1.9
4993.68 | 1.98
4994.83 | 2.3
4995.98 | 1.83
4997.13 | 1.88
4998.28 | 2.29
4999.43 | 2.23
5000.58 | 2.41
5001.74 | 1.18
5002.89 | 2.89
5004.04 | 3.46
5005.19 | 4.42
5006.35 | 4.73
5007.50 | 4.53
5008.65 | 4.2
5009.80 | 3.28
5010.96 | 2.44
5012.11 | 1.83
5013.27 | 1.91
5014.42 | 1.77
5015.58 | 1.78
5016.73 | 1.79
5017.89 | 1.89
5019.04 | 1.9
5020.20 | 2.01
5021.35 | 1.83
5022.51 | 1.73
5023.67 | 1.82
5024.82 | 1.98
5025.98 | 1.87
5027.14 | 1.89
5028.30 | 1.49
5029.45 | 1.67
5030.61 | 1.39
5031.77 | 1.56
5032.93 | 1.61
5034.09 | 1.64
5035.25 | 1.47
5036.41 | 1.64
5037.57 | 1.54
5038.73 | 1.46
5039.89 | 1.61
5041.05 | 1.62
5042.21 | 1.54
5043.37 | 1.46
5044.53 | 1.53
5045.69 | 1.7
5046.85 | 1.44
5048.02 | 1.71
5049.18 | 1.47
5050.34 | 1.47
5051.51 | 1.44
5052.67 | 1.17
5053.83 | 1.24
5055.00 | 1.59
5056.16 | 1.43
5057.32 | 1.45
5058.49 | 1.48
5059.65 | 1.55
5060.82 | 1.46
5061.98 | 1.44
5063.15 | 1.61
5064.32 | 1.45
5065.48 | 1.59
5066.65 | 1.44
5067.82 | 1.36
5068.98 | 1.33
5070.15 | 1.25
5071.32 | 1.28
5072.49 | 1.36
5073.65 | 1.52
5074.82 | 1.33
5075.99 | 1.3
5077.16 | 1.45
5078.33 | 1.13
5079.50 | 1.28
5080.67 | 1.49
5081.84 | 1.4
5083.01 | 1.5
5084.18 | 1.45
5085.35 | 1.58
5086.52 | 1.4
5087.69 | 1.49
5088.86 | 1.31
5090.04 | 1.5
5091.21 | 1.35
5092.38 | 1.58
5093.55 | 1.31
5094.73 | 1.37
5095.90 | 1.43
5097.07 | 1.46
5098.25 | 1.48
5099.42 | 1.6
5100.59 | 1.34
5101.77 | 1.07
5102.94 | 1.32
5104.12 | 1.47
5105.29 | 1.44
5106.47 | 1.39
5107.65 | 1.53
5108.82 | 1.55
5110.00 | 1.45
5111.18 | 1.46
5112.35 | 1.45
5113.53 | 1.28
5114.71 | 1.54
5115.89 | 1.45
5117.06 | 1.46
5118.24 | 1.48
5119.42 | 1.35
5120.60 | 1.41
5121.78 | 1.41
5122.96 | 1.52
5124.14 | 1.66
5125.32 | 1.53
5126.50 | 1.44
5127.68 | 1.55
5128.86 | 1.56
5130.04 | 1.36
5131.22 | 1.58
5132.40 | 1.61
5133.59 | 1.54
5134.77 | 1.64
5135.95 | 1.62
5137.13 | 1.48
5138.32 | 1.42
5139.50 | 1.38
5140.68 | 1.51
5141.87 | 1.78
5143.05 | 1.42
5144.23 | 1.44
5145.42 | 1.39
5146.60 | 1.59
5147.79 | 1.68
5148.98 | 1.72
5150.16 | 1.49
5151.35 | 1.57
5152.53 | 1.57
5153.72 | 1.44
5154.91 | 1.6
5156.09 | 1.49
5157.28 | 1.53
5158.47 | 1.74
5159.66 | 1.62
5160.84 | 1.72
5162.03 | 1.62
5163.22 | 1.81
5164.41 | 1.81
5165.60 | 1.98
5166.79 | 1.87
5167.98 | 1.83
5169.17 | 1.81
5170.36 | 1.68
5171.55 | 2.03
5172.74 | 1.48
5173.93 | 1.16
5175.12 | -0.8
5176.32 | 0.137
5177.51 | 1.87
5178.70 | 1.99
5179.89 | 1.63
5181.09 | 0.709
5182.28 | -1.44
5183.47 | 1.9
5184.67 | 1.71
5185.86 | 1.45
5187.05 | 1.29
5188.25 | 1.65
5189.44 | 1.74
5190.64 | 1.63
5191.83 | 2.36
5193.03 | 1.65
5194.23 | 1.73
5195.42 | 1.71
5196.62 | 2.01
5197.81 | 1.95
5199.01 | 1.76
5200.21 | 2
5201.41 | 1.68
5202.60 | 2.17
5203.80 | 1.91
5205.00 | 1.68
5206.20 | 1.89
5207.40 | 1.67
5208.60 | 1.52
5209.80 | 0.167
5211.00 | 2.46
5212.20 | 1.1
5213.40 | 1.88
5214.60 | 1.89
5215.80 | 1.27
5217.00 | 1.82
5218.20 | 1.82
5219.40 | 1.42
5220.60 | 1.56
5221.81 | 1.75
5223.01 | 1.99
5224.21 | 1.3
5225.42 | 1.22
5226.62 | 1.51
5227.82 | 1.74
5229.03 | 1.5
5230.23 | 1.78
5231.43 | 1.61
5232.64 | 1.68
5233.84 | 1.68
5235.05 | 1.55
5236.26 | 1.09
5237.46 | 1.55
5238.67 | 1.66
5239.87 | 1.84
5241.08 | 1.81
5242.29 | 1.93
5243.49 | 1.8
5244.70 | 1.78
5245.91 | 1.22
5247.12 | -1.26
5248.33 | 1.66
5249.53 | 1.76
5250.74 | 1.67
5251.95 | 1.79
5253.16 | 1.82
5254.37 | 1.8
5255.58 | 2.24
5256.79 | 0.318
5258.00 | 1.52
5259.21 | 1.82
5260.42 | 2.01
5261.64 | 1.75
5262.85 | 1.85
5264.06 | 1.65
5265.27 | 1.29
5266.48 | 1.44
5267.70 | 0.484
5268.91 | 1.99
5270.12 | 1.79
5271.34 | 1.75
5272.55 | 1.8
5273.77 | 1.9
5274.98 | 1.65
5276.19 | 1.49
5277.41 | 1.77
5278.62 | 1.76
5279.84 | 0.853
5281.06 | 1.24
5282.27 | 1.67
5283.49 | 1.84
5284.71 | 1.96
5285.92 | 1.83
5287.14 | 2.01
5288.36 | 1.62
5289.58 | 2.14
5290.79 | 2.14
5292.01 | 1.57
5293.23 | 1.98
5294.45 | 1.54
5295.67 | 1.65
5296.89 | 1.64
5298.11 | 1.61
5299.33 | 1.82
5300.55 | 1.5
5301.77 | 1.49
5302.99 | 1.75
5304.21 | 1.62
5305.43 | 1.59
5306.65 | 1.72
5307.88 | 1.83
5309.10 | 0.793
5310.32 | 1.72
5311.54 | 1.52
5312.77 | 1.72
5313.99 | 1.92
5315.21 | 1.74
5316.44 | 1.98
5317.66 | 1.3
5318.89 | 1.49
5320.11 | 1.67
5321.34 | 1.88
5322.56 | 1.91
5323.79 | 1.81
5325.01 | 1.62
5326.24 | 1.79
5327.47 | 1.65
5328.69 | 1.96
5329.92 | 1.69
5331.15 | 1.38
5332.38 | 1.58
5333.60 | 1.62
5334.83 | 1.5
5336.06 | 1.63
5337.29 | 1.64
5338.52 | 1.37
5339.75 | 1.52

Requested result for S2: 0.8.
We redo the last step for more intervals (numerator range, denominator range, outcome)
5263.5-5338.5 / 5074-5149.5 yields 1.13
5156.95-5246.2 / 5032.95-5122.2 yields 1.09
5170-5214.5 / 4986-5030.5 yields 0.67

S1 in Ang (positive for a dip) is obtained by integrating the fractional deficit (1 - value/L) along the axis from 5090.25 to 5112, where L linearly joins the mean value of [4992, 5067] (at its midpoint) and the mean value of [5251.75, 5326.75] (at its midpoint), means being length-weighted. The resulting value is 5.1 Ang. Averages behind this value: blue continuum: 1.93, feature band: 1.42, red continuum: 1.66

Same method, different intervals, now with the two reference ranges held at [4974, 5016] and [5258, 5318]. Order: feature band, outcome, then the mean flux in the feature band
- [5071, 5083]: 4.0 Ang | 1.36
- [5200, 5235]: 3.0 Ang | 1.64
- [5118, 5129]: 2.6 Ang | 1.49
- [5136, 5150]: 2.8 Ang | 1.53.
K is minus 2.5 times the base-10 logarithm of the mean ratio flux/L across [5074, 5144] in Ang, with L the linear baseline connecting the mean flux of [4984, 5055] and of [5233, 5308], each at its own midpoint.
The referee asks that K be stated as 0.26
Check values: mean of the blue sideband 1.98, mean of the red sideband 1.61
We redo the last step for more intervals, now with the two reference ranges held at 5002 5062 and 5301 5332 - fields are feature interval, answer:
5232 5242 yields 0.08 mag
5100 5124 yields 0.29 mag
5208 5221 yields 0.15 mag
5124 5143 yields 0.20 mag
